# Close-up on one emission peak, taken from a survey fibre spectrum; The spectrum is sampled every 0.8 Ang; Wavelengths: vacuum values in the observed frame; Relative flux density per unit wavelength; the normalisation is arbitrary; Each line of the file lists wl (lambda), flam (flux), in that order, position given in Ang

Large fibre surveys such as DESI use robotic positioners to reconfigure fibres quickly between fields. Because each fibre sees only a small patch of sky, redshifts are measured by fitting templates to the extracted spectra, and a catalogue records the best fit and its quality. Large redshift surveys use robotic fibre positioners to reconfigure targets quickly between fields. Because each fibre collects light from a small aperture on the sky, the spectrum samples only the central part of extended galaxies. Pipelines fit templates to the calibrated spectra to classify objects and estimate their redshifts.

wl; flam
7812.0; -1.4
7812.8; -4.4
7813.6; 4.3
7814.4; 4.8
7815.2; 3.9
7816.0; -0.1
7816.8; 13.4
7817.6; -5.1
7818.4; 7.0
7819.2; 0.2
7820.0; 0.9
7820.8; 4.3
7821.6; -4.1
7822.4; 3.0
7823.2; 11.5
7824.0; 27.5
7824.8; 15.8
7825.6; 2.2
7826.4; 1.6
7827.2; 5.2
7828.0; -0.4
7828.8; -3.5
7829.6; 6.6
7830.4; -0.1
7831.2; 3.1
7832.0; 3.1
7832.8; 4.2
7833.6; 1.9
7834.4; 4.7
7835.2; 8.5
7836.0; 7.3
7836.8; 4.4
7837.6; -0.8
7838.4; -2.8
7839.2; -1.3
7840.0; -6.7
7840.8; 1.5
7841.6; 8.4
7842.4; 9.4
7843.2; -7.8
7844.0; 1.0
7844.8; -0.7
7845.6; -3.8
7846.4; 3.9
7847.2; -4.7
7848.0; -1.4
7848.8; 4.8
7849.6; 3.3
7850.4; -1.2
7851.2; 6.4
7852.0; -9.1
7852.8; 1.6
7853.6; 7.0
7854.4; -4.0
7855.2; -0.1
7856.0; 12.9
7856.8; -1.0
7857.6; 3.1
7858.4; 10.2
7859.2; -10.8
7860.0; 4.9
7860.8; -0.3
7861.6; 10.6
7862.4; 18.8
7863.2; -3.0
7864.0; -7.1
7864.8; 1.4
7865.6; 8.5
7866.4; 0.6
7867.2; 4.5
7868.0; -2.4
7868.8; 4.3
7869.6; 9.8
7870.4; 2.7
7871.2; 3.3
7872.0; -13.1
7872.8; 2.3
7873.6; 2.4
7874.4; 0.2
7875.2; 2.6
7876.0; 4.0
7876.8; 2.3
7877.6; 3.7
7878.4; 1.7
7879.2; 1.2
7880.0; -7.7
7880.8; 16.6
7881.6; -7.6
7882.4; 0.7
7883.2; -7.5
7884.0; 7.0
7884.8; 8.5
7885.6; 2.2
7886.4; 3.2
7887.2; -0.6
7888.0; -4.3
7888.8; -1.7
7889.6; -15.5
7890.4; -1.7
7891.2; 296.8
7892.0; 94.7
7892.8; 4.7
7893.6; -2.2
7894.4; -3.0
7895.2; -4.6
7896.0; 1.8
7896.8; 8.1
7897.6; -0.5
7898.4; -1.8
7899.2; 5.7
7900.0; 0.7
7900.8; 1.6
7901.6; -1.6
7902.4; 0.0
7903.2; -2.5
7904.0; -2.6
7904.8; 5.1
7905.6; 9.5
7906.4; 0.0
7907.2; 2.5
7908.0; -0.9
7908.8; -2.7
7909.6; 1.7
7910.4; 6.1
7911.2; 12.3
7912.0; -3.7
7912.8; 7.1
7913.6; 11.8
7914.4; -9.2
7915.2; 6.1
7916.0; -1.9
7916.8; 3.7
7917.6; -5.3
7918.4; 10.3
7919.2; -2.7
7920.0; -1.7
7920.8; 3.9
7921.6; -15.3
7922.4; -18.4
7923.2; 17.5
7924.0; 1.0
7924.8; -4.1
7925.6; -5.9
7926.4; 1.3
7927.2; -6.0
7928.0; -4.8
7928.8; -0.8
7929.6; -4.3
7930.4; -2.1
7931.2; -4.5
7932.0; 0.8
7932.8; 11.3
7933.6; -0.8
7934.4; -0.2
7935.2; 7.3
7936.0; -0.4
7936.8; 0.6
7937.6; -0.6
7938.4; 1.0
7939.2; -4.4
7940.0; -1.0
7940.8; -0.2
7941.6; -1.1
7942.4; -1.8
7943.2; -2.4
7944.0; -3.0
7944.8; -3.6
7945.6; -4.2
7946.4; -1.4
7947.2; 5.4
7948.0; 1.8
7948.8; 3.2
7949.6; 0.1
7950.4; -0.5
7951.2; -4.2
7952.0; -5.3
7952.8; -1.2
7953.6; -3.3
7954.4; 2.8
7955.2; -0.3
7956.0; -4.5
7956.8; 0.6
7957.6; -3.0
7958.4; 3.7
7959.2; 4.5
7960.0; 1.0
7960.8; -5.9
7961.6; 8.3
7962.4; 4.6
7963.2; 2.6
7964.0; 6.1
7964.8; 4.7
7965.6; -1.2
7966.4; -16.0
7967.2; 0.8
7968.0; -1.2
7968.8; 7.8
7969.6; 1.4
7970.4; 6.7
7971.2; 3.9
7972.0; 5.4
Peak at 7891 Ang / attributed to [O III] 5007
